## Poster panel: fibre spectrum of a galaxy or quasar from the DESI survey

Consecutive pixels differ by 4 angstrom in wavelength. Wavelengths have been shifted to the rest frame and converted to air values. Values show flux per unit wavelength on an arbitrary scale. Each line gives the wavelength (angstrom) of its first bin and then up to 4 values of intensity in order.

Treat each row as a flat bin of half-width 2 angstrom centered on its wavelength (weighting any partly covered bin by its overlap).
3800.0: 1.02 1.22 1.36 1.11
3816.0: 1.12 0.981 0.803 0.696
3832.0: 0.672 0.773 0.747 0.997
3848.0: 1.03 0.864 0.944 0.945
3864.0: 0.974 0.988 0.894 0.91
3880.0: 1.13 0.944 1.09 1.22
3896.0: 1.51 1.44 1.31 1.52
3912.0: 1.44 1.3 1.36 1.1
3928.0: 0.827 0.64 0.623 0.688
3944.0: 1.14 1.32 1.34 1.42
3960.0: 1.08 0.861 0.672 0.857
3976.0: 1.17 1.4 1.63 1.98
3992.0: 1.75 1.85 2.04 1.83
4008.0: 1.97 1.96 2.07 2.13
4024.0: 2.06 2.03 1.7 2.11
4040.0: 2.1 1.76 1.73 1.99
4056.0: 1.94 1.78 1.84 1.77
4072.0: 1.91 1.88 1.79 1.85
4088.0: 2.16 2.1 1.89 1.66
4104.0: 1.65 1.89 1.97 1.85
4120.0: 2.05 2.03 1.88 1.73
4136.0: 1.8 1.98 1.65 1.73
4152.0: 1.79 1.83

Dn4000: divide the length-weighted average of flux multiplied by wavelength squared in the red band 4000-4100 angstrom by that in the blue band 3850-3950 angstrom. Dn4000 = 1.9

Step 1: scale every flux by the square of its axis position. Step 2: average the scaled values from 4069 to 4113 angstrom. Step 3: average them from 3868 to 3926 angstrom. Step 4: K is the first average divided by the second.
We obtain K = 1.7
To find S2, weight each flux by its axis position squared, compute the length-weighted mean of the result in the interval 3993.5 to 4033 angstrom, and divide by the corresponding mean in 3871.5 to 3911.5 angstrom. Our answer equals 1.72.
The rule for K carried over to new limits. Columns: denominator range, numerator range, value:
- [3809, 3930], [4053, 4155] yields 1.98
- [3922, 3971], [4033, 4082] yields 2.04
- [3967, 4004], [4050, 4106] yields 1.28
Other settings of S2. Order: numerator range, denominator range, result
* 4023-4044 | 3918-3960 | 1.98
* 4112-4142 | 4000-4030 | 1.00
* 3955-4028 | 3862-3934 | 1.48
